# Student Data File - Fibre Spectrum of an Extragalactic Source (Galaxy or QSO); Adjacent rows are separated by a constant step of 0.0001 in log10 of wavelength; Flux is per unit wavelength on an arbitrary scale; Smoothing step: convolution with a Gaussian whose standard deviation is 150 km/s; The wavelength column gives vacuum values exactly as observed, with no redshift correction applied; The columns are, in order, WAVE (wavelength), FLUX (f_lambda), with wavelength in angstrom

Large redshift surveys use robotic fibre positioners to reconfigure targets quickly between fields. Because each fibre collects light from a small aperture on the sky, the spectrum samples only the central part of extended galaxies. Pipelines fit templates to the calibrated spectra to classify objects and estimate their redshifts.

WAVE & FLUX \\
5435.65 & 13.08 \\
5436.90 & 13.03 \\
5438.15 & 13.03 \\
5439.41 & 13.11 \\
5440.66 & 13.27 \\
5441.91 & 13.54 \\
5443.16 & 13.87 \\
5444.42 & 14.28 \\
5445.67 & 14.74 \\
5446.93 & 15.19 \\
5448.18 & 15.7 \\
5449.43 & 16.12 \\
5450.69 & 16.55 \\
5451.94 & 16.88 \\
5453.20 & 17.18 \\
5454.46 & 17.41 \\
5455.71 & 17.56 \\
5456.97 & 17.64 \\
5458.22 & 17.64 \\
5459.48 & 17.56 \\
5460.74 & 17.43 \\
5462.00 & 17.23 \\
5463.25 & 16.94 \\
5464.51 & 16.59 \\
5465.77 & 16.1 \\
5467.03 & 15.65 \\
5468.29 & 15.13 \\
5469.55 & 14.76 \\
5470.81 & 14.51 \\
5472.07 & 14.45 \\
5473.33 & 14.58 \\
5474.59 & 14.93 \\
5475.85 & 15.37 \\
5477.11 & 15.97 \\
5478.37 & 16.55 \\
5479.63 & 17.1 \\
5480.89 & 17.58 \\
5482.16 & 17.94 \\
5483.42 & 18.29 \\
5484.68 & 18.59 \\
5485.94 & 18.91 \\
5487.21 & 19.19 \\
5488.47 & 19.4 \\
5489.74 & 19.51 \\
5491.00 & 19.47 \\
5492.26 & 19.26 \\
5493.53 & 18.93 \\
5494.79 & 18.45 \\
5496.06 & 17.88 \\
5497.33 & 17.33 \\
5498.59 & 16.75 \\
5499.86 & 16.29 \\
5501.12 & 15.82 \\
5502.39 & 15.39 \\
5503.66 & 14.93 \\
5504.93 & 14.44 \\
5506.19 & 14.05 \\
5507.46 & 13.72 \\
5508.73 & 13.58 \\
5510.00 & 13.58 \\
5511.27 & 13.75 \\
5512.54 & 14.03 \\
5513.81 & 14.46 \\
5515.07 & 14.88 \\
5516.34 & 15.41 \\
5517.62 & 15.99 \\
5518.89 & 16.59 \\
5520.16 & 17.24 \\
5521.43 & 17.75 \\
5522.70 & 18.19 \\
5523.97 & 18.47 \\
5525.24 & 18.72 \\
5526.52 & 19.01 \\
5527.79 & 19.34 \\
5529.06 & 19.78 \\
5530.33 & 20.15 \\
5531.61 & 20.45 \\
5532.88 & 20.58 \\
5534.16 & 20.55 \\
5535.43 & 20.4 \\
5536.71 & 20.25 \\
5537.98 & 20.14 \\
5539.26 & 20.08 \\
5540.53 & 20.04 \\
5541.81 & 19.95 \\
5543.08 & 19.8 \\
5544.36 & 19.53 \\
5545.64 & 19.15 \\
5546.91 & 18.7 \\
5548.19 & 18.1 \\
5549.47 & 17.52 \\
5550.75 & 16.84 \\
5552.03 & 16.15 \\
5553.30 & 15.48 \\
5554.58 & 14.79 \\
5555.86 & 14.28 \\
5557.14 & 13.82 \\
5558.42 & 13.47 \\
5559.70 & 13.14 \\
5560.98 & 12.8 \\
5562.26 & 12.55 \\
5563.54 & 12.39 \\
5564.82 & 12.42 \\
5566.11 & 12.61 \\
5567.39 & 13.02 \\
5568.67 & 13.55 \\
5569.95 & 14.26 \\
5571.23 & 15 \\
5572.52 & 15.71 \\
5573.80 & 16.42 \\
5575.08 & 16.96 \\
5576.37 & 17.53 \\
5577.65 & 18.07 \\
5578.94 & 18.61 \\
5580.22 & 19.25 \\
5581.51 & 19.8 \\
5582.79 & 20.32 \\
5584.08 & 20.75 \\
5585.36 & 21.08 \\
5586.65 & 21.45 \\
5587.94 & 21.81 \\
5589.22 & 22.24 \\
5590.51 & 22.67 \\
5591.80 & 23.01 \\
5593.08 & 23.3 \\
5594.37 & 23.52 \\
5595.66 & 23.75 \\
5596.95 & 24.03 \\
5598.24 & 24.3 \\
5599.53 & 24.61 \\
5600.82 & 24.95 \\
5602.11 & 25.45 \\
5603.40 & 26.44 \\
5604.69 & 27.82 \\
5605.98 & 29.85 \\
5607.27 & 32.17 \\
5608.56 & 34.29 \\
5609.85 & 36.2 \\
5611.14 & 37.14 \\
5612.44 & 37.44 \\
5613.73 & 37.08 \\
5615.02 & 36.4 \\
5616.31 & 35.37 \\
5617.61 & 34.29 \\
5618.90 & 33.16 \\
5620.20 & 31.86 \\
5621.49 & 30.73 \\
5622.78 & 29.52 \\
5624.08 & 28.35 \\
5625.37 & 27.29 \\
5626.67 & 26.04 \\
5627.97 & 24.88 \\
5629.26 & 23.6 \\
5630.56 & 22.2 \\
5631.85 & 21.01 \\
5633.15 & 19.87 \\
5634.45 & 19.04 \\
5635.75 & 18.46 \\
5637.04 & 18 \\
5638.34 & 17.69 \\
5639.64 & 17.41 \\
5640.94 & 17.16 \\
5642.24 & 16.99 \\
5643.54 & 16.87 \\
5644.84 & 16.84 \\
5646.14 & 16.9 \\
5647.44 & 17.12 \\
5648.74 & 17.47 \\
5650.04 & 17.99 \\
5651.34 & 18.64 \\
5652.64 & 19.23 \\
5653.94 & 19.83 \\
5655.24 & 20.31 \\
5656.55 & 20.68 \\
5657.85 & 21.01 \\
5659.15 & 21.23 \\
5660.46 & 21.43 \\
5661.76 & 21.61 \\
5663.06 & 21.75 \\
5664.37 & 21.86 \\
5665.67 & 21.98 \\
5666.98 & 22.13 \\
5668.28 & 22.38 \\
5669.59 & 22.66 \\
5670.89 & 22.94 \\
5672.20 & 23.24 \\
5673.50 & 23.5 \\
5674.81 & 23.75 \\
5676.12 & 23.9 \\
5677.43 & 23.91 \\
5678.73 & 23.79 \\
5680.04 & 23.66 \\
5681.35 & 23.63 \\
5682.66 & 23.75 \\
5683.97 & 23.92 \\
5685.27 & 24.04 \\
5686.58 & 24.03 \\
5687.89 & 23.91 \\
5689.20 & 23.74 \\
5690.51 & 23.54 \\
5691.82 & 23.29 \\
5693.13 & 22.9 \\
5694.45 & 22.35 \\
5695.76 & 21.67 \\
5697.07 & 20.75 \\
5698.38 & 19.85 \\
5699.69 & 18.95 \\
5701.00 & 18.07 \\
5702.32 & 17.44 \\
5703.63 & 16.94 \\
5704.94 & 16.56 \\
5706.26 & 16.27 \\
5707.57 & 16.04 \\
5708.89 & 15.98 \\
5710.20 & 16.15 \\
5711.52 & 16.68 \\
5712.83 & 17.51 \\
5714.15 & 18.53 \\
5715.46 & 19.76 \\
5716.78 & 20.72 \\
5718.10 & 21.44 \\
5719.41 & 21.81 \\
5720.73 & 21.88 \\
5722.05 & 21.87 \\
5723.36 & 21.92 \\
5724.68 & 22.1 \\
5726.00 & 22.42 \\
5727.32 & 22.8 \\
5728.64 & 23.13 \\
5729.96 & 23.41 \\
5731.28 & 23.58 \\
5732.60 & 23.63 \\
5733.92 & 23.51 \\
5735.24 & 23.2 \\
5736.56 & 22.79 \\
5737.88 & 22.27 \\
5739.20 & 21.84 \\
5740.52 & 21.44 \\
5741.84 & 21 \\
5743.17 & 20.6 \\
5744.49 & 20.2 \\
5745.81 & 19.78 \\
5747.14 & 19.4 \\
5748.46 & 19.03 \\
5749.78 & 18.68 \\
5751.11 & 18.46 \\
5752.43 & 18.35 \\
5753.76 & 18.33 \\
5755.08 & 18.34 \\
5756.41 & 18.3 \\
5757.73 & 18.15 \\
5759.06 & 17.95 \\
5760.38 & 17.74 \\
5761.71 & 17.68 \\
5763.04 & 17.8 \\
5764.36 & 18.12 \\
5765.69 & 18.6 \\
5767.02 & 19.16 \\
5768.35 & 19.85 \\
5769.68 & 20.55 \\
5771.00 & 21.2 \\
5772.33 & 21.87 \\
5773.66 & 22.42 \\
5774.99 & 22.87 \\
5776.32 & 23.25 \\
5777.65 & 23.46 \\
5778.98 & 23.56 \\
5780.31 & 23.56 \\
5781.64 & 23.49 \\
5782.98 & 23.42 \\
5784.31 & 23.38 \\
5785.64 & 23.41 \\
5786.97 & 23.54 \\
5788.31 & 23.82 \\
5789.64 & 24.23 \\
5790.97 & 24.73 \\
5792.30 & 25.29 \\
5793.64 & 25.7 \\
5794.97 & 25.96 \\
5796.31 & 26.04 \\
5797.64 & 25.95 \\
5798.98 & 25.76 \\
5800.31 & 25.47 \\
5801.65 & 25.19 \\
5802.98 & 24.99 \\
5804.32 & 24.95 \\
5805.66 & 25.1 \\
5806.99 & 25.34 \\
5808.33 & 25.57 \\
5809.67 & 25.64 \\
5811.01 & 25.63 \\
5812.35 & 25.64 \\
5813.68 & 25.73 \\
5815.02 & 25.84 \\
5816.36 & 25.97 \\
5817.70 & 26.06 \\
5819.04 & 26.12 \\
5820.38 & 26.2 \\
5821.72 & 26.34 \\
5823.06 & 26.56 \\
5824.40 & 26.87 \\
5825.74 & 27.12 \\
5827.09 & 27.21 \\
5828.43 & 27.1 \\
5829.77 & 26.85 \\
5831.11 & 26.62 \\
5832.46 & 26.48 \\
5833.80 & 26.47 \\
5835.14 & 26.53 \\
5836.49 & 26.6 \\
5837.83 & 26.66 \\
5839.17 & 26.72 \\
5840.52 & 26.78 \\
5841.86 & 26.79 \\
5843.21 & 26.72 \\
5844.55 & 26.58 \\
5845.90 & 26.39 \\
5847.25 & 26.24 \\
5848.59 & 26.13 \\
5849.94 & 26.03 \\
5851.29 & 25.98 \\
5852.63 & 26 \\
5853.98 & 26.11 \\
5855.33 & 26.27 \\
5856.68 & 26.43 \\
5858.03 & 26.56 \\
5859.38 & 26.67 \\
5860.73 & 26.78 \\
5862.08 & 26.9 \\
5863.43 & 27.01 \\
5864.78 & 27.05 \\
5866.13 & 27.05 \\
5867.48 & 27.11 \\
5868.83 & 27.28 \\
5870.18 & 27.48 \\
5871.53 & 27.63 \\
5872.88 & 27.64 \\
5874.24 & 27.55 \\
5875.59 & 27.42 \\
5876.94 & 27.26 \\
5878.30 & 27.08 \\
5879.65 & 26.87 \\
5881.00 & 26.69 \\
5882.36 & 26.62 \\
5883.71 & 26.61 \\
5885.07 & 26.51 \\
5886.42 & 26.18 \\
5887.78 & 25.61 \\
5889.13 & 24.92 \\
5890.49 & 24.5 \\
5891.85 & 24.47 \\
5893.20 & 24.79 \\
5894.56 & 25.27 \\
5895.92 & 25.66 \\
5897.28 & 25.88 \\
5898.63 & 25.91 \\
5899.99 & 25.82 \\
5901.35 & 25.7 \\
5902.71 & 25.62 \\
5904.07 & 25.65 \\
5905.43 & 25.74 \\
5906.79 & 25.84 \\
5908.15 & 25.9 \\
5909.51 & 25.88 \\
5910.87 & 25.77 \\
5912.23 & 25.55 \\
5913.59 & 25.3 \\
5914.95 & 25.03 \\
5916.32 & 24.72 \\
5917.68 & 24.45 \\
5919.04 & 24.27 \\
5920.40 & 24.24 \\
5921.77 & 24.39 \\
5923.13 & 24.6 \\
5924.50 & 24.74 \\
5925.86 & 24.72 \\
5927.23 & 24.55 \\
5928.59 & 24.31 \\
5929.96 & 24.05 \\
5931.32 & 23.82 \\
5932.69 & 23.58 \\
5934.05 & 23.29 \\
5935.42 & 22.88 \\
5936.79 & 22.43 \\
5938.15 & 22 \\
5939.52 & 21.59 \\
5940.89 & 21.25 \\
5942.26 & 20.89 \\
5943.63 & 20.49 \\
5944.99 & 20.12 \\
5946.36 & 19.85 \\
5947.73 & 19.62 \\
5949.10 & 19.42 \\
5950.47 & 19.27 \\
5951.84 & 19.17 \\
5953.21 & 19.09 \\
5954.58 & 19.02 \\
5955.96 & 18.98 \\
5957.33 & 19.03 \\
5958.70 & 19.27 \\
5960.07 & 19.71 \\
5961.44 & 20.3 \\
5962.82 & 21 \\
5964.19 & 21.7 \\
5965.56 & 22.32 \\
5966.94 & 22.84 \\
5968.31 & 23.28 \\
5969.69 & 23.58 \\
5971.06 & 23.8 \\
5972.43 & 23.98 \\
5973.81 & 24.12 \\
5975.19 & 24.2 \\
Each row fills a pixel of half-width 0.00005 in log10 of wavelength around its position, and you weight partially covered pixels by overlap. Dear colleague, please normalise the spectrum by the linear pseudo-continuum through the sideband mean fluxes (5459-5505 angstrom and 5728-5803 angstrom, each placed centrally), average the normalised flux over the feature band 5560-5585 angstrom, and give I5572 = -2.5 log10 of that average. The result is 0.16 mag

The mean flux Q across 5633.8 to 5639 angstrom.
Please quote 18.3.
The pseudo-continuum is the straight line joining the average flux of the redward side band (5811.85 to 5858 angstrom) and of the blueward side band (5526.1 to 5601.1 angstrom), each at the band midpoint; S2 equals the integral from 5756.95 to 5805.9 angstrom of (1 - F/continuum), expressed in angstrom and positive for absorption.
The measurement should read 4.5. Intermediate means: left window 18.5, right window 26.4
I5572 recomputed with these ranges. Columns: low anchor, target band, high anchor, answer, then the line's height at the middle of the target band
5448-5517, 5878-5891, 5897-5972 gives -0.178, 22.2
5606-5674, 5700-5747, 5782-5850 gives 0.220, 24.9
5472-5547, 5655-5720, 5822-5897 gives 0.046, 22.1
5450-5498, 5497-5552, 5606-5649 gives 0.150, 20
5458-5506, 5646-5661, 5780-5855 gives 0.109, 21.4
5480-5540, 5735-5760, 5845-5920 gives 0.162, 23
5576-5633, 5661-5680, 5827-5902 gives 0.159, 26.4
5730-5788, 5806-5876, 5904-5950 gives -0.195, 22.2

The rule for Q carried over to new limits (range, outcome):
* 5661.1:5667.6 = 21.9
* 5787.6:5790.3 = 24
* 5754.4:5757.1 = 18.4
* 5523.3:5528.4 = 18.9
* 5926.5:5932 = 24.2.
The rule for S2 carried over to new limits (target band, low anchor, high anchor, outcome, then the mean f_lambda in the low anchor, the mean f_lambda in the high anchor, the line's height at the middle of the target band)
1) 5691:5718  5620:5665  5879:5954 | 3.5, 21.1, 24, 21.7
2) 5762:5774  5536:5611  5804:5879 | 2.4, 19.9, 26.5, 24.7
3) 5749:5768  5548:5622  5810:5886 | 5.2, 22.1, 26.6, 25.1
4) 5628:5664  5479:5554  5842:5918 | 2.3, 17.7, 26.2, 20.7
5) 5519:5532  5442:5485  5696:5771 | -1.3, 16.2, 19.8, 17.1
